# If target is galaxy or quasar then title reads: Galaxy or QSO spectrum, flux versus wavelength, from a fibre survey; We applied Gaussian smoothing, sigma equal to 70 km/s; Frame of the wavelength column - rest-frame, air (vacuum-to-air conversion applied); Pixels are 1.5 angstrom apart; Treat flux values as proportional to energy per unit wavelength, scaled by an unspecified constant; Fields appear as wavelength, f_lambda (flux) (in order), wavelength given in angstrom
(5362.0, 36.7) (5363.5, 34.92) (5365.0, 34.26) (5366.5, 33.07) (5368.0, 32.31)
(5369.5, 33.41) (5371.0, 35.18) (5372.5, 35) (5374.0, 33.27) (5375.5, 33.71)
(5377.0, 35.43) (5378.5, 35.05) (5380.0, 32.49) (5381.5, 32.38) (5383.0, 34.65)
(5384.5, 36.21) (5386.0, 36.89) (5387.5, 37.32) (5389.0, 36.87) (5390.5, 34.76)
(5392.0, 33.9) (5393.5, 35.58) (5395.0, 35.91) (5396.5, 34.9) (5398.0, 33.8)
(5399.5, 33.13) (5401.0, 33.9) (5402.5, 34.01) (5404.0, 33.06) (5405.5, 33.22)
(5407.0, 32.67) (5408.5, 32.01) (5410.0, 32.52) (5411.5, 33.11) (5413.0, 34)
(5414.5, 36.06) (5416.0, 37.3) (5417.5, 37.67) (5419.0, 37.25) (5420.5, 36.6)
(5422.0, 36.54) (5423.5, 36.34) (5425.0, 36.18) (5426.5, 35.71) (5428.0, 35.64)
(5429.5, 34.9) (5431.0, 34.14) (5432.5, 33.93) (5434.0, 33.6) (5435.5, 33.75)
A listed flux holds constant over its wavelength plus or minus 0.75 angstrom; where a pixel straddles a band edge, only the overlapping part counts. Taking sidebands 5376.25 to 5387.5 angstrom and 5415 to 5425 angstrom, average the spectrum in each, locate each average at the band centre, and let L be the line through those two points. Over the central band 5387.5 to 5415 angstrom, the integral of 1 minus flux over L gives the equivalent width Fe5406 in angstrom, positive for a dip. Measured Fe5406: 1.3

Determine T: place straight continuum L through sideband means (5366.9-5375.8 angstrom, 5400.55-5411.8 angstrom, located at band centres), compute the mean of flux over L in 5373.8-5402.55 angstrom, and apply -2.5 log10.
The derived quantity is -0.04 mag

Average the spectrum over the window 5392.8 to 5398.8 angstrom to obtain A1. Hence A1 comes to 35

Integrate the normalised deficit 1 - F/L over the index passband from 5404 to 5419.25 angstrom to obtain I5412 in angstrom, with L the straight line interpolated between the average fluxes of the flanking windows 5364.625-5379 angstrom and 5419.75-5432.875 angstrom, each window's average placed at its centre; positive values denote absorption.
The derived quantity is 0.3 angstrom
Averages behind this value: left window 34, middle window 34.4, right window 35.6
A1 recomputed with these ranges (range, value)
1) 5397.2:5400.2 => 33.5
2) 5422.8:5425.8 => 36.2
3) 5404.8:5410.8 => 32.6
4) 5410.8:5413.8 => 33.6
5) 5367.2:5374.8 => 33.8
